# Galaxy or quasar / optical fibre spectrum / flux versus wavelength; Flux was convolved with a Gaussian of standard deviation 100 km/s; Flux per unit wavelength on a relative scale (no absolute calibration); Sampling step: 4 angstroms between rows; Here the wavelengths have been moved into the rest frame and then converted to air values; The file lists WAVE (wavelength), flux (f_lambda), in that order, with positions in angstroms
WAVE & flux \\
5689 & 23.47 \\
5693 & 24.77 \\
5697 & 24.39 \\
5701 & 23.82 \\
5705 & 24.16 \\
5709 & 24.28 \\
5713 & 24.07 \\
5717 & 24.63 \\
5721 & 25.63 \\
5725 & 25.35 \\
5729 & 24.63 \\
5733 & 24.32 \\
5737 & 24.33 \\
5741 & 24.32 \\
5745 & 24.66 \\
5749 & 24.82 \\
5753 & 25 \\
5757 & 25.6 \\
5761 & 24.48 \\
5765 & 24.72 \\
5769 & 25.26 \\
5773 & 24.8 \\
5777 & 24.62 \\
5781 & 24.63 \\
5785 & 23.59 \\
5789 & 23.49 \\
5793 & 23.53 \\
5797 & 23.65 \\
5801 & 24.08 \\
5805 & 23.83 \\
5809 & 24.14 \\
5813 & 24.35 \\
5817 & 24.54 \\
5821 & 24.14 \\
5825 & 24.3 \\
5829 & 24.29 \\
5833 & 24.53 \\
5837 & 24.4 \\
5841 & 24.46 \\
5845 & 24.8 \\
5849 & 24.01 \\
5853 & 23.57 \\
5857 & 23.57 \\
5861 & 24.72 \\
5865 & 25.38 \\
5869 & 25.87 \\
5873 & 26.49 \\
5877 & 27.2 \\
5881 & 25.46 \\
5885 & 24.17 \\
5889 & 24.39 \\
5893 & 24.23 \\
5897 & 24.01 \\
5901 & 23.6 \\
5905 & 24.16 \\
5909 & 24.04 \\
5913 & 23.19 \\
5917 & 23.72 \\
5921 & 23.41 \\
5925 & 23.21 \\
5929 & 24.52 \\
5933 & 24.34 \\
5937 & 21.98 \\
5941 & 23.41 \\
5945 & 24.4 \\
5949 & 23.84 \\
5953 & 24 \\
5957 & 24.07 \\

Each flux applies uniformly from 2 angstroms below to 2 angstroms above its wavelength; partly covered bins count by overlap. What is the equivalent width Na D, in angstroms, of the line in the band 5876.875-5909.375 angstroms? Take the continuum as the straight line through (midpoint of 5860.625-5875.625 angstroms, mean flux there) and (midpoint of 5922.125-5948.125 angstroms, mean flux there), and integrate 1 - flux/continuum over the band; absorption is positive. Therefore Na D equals 0.7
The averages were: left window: 25.8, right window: 23.6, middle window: 24.5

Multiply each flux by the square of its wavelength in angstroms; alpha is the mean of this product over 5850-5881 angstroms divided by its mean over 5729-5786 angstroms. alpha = 1.1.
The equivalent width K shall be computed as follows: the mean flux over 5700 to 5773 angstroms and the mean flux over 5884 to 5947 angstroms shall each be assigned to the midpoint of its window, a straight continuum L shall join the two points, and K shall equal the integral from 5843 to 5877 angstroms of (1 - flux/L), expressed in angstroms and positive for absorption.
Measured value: -1.2 angstroms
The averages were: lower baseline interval 24.7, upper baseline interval 23.8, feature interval 24.9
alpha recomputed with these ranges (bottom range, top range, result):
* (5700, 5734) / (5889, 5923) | 1.03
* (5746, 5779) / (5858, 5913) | 1.04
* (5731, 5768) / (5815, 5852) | 1.01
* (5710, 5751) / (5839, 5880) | 1.06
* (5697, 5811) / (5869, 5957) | 1.05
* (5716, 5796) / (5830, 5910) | 1.04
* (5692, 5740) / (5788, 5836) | 1.02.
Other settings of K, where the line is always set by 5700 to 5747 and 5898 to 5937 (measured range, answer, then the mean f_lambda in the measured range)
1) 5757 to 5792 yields -0.25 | 24.5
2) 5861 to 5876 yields -1.21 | 25.8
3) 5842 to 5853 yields -0.12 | 24.3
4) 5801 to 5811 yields 0.07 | 24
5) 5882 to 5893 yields -0.25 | 24.4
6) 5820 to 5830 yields -0.06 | 24.2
